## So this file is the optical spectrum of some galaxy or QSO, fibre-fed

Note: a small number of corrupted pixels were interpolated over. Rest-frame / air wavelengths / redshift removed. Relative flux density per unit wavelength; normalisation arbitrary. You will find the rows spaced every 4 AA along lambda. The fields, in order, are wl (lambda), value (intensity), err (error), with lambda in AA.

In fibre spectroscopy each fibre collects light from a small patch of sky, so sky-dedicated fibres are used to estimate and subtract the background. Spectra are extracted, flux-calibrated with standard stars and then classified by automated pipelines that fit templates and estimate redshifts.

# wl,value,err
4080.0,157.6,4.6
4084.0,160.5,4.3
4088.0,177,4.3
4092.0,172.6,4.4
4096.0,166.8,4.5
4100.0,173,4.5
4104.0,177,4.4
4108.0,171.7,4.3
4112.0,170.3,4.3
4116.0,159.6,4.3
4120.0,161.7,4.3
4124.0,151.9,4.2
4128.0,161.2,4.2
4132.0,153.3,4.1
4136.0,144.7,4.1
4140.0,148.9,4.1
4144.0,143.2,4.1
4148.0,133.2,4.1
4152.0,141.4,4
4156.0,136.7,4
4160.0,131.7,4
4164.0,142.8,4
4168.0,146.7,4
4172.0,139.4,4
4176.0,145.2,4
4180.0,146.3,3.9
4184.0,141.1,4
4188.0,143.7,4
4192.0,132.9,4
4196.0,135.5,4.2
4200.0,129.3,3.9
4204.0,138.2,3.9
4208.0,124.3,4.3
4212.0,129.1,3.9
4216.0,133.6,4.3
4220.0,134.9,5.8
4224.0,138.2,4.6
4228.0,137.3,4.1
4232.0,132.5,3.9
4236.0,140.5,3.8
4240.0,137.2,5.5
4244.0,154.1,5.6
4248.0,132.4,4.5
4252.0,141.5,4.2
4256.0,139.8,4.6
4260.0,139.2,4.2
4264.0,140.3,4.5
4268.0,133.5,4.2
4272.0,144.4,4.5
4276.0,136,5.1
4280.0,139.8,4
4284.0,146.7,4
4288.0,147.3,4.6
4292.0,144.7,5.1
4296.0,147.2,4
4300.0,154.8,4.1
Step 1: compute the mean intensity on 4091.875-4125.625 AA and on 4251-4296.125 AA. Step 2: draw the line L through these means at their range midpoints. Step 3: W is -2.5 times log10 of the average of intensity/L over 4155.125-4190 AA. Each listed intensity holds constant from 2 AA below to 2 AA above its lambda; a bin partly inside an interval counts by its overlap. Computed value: 0.11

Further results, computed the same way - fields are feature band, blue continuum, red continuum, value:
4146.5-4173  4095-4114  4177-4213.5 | 0.08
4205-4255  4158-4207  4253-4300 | 0.03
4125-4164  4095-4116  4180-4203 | 0.09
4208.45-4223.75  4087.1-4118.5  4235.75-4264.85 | 0.12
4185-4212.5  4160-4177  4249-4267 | 0.06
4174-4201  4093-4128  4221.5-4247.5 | 0.08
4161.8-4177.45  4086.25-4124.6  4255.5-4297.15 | 0.11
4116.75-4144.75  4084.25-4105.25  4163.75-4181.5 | 0.04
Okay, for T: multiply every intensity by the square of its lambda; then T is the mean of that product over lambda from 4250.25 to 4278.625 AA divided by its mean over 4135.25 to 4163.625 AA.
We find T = 1.05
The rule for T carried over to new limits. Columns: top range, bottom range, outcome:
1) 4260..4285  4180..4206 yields 1.06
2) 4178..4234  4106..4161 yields 0.93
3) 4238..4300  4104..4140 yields 0.95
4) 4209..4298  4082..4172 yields 0.95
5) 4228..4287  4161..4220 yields 1.05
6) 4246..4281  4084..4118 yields 0.88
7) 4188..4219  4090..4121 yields 0.82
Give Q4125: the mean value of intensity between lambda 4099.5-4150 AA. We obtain 157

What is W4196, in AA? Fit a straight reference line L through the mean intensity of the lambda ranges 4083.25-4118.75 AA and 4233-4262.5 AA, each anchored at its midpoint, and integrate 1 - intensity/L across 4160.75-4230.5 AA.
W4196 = 6.2 AA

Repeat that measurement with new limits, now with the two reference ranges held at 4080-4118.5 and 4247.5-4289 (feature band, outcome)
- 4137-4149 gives 1.4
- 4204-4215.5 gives 1.6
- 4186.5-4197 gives 1.1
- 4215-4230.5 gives 1.2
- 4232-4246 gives 0.3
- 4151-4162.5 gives 1.6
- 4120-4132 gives 0.6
